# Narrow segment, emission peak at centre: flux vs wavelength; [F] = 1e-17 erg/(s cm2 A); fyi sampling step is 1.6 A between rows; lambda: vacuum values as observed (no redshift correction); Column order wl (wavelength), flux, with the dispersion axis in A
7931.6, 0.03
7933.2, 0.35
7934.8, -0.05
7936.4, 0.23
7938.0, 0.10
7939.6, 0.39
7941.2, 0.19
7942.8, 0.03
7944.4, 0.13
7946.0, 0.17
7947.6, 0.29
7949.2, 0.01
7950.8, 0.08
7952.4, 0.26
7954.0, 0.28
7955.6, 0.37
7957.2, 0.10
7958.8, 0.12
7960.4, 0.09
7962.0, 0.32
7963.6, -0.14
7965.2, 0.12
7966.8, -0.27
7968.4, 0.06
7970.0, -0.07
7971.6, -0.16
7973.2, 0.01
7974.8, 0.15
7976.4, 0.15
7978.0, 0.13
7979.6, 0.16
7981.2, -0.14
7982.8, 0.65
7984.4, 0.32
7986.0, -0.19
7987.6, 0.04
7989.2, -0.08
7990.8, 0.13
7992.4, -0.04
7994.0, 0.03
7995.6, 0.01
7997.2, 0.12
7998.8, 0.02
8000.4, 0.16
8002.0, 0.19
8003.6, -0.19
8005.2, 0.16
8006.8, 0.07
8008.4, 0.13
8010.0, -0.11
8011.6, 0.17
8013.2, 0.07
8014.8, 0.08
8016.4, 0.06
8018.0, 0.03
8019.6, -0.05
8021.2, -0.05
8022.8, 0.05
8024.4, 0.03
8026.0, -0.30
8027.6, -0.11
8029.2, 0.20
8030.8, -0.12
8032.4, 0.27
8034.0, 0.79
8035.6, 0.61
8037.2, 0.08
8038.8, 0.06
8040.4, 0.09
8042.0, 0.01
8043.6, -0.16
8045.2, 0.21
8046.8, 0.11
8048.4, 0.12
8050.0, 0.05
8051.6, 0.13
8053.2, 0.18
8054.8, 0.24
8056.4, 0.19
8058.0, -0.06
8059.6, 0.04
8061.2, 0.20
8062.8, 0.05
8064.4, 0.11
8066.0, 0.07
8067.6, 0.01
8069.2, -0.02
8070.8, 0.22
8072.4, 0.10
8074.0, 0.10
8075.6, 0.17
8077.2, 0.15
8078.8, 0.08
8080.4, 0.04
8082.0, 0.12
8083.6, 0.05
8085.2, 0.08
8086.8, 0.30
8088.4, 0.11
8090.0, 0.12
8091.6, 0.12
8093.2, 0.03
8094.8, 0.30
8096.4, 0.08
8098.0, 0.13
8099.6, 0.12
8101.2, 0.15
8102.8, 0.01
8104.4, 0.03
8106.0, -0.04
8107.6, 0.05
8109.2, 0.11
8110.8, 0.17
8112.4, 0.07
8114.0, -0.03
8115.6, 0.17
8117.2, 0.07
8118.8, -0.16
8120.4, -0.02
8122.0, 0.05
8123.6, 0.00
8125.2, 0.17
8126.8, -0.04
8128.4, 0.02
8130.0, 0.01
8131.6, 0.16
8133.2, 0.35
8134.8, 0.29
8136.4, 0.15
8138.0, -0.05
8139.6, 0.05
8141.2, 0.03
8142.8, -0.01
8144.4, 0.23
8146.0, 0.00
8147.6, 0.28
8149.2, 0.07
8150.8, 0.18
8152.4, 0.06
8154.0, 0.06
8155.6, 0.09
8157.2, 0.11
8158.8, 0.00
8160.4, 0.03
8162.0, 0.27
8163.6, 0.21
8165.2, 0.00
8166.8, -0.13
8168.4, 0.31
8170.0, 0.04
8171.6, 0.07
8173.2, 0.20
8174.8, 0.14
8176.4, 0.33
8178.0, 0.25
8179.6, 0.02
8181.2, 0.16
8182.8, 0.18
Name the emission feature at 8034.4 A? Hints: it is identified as H-gamma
